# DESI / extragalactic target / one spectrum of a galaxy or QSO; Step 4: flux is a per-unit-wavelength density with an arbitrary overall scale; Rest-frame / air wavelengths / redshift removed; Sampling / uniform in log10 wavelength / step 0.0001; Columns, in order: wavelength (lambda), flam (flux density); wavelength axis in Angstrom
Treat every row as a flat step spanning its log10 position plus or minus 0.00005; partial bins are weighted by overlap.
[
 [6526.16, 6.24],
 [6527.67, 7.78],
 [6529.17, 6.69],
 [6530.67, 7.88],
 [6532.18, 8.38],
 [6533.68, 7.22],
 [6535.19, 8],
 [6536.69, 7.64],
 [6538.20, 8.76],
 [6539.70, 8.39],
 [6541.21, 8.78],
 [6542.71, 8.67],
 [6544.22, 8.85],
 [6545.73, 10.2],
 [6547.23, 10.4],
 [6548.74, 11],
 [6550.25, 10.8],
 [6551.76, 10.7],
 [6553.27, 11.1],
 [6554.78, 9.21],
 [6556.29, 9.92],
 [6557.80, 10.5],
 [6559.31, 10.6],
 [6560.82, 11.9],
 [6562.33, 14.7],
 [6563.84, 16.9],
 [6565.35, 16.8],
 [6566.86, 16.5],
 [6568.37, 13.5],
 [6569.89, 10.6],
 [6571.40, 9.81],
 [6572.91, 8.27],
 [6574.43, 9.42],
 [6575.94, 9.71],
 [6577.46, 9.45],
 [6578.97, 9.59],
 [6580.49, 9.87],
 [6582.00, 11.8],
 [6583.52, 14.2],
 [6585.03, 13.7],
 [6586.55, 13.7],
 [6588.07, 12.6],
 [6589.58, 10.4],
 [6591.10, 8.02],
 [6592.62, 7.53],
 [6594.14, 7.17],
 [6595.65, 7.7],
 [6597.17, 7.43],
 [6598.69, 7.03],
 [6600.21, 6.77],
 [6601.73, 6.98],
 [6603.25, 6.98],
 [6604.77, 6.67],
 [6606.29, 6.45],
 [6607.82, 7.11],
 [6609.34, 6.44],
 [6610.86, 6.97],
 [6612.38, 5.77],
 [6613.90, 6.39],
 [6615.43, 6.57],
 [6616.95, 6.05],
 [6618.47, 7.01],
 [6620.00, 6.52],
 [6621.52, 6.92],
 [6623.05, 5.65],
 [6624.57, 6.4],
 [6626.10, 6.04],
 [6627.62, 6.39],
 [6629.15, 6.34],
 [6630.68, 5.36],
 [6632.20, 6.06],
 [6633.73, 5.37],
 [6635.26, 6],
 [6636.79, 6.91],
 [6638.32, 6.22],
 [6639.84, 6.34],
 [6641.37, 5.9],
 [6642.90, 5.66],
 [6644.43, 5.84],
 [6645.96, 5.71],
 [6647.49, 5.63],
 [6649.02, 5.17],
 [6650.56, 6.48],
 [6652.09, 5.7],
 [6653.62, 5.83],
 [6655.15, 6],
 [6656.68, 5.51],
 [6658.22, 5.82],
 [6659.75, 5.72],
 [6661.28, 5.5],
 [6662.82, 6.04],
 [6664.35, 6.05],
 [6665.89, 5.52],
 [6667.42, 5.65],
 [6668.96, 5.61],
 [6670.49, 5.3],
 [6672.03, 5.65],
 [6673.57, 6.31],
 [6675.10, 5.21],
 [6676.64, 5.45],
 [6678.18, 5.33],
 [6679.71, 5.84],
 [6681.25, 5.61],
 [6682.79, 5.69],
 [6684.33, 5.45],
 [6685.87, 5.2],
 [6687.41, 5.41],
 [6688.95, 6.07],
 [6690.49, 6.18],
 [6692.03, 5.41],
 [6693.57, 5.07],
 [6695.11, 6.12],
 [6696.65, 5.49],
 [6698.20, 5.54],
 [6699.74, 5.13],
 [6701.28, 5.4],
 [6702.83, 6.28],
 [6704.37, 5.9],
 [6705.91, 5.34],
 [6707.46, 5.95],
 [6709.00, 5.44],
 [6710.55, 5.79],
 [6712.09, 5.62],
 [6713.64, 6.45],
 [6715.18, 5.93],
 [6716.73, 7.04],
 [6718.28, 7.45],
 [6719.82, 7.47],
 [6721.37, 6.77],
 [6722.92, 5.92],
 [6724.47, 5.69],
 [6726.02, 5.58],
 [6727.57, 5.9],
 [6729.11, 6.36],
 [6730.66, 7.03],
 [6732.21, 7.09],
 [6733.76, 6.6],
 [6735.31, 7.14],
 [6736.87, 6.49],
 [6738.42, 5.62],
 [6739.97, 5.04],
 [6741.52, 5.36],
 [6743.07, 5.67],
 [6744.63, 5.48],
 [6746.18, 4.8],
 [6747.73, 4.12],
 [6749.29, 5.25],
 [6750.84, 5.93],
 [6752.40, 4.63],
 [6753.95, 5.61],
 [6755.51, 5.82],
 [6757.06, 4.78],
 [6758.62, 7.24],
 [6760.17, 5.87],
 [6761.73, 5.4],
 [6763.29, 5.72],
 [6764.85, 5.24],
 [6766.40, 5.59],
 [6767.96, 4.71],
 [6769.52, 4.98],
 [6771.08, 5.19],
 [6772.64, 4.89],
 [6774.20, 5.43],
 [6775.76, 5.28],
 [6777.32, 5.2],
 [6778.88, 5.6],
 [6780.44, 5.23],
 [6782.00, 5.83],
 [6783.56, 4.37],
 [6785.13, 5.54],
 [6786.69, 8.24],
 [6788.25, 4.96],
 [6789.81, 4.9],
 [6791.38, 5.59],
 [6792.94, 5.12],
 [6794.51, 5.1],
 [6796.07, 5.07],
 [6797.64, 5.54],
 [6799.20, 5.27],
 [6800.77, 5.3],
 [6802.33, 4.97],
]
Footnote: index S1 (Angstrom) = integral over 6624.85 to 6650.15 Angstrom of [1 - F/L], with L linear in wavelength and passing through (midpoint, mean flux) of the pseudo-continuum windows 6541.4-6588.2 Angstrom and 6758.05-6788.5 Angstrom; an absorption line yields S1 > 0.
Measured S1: 9.20 Angstrom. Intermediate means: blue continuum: 11.4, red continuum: 5.52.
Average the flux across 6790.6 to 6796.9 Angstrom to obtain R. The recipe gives 5.22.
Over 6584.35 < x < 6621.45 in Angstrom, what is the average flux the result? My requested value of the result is 7.8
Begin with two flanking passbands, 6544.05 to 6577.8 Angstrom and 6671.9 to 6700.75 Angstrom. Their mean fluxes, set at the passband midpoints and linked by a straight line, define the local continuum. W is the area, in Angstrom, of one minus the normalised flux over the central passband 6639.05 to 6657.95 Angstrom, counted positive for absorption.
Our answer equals 3.92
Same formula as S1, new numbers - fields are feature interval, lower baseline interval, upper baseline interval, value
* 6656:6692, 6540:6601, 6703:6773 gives 9.4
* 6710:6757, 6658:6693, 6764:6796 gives -4.2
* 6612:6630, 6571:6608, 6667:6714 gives 3.8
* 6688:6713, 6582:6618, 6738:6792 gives 3.2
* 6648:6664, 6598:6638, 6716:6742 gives 1.6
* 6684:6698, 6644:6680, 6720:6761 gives 0.4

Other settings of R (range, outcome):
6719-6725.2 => 6.48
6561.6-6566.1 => 16.2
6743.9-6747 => 5.13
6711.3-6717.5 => 6.26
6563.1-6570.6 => 14.9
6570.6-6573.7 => 9.07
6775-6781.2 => 5.33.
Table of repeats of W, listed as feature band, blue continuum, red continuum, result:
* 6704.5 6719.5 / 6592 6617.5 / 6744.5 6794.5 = -0.7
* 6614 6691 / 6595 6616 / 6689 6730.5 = 6.6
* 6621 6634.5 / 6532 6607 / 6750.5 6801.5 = 4.2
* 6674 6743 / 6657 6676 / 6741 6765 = -4.5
